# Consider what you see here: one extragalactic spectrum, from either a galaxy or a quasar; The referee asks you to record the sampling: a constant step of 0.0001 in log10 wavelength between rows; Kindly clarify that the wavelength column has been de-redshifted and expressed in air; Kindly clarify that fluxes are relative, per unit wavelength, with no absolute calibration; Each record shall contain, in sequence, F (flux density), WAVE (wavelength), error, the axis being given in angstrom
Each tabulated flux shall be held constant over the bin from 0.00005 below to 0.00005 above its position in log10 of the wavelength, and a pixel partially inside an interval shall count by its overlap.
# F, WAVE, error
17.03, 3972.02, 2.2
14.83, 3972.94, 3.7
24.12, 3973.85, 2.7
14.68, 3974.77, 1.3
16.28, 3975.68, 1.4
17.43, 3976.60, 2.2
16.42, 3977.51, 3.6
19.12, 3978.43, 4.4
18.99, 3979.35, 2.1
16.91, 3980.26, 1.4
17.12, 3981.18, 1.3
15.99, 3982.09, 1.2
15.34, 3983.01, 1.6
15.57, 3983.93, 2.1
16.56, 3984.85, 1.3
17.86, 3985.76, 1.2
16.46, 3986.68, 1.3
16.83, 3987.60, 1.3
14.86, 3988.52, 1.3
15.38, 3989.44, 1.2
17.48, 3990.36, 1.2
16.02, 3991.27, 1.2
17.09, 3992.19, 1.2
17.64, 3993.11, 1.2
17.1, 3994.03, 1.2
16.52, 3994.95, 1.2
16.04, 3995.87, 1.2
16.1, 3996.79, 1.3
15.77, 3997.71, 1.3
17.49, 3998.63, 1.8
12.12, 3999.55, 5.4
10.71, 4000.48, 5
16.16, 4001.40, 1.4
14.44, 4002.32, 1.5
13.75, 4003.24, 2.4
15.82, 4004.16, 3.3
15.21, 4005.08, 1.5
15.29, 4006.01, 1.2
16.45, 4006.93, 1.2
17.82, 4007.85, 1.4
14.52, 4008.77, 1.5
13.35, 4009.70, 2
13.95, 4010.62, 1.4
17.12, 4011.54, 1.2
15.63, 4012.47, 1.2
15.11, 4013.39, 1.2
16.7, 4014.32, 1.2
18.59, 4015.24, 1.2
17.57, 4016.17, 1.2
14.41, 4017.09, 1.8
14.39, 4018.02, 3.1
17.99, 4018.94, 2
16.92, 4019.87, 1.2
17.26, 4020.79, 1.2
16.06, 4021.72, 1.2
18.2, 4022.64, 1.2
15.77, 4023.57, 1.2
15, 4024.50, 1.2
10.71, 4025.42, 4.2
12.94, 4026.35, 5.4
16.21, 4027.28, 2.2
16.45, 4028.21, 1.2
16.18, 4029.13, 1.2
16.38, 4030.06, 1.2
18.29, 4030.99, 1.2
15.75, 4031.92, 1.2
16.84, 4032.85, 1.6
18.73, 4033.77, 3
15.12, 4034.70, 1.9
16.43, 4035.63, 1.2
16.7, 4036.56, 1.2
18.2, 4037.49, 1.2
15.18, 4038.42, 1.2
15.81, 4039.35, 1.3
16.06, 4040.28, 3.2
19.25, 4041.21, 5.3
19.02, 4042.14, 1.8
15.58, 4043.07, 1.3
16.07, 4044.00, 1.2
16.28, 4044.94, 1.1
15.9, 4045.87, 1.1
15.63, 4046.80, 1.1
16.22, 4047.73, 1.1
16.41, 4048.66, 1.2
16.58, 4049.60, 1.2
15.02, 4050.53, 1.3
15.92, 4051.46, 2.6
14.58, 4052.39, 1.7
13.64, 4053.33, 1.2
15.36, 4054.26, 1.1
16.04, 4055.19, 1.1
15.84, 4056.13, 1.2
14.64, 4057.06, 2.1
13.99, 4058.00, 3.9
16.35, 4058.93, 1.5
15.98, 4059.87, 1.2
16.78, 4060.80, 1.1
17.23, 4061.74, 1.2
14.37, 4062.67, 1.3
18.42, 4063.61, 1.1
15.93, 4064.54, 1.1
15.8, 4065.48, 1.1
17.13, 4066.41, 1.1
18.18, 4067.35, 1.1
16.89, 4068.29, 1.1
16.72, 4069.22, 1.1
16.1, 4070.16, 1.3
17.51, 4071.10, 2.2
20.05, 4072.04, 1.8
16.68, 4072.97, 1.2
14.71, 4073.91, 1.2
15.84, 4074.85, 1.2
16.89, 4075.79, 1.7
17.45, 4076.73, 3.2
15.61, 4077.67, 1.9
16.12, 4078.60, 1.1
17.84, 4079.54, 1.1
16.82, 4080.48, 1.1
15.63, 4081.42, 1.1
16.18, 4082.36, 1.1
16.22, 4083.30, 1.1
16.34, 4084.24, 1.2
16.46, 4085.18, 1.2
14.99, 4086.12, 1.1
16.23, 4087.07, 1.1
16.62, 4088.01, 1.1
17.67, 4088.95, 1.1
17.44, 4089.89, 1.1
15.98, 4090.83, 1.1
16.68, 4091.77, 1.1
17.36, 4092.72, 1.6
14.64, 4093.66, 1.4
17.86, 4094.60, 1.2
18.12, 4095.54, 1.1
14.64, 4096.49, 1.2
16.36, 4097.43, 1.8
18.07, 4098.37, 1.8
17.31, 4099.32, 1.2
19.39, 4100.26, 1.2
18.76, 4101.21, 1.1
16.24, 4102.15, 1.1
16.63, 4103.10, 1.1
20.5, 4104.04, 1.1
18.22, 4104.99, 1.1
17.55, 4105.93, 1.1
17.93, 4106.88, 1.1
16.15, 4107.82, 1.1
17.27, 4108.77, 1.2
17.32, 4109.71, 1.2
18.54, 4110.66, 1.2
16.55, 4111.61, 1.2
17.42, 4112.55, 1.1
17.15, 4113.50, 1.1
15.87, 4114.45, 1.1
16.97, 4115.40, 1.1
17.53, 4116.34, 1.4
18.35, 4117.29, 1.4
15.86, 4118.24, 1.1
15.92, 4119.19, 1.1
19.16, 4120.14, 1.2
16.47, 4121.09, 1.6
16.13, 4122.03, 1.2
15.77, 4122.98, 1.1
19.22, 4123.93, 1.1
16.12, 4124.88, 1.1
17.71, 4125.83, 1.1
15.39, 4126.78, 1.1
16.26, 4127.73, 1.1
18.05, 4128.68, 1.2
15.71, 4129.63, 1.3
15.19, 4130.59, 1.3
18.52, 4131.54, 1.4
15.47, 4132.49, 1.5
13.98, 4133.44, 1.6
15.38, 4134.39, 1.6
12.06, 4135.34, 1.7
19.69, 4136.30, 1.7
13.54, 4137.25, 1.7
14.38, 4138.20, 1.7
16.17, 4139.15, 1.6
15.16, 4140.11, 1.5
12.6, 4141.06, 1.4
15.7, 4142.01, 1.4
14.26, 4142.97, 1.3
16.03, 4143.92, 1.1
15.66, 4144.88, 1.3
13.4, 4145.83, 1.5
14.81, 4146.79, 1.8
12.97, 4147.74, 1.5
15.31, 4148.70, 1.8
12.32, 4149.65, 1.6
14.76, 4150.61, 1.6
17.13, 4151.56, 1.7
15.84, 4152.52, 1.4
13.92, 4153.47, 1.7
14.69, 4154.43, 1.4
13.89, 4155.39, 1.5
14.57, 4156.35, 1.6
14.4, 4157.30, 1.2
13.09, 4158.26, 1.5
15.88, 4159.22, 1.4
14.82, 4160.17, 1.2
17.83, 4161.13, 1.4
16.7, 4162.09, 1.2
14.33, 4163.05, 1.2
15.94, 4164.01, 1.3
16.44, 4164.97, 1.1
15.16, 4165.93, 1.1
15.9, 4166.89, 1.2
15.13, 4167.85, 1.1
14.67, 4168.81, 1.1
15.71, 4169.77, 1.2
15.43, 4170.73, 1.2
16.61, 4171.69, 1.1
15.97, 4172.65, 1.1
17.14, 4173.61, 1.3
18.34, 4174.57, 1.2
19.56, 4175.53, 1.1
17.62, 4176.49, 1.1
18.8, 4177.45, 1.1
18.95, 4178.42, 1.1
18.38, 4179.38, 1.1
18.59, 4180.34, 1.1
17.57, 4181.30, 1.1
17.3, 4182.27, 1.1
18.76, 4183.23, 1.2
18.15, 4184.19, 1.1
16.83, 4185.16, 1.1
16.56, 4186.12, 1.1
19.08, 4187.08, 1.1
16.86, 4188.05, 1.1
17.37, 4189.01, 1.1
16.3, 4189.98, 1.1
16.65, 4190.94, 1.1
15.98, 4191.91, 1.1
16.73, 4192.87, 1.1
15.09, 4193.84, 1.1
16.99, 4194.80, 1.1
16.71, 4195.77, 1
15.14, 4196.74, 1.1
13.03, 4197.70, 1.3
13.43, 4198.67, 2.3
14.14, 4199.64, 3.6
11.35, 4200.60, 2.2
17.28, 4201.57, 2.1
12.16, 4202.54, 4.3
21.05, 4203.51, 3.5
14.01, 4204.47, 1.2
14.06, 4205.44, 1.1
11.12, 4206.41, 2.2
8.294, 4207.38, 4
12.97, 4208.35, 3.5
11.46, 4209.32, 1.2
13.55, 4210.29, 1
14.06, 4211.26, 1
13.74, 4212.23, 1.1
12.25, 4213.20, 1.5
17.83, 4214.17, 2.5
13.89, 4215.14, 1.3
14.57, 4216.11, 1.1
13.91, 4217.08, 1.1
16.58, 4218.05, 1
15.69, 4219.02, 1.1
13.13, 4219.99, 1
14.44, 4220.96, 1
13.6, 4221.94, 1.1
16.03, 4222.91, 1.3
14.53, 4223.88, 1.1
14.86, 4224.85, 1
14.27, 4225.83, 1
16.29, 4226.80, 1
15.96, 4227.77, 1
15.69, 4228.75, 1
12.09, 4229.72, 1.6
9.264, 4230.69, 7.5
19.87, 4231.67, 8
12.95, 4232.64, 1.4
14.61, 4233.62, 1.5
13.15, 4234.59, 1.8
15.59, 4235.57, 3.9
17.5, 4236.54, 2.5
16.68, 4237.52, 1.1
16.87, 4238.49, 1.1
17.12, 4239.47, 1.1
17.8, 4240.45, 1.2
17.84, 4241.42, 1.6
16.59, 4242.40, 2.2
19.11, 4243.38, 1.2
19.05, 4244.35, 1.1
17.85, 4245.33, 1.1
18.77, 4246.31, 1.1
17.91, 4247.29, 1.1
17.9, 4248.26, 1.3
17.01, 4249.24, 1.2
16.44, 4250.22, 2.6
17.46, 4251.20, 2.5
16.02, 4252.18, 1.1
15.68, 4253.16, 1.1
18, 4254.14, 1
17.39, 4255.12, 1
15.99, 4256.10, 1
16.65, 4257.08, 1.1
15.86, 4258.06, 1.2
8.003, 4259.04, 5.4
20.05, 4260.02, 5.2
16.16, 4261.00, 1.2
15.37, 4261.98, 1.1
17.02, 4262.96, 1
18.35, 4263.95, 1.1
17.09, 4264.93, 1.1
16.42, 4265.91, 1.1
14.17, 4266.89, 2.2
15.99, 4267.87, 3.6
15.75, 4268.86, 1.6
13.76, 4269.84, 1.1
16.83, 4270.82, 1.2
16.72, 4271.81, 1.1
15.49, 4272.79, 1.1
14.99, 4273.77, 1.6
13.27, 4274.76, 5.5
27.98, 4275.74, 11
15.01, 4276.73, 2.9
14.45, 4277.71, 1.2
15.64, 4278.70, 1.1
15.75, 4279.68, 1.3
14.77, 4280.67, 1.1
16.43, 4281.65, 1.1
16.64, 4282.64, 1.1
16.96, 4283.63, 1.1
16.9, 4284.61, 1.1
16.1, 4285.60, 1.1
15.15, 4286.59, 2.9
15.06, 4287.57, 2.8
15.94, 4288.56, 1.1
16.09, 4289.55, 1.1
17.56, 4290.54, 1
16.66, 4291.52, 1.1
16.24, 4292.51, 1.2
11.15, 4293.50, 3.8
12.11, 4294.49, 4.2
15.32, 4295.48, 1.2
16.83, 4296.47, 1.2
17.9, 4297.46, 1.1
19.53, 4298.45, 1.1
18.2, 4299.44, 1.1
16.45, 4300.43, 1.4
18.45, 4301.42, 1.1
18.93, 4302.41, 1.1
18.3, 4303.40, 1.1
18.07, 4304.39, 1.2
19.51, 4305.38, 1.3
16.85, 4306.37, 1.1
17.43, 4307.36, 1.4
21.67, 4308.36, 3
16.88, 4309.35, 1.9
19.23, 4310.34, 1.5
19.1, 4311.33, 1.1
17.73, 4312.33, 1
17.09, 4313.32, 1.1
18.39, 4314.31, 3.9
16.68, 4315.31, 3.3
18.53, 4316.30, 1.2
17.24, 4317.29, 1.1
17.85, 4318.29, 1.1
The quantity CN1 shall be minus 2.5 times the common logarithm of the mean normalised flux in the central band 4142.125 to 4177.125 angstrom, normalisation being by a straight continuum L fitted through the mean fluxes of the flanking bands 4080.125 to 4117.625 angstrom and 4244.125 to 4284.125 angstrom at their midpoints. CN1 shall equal 0.09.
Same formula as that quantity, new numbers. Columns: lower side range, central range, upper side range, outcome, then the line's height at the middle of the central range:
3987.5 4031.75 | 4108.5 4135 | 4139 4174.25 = -0.097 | 15.3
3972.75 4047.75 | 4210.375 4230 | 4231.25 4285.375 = 0.126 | 16.5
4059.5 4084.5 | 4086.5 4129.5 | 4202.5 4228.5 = -0.070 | 16.1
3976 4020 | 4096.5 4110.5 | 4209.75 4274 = -0.108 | 16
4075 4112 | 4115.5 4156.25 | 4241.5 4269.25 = 0.086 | 16.9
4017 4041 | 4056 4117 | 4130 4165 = -0.082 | 15.6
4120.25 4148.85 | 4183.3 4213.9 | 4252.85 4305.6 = 0.068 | 16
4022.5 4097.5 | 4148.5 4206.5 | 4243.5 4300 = 0.024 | 16.3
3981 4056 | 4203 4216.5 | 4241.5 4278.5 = 0.198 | 16.5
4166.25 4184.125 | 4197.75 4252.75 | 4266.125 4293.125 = 0.103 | 16.7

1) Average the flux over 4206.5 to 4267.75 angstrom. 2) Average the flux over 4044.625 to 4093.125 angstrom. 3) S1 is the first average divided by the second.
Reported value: 1.0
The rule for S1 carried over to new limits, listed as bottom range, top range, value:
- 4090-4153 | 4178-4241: 0.94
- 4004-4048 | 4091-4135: 1.05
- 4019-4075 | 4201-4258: 0.95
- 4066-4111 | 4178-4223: 0.90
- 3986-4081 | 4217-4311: 1.01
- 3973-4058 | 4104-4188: 1.01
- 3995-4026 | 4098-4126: 1.12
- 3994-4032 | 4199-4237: 0.91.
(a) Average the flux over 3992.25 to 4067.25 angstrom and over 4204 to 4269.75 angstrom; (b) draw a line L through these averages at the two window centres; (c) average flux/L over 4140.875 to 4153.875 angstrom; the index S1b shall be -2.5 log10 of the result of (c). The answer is 0.071 mag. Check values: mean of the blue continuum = 16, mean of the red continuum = 15.5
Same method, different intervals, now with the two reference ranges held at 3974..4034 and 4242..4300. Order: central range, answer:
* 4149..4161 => 0.109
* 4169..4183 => -0.079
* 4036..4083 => -0.012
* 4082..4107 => -0.054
